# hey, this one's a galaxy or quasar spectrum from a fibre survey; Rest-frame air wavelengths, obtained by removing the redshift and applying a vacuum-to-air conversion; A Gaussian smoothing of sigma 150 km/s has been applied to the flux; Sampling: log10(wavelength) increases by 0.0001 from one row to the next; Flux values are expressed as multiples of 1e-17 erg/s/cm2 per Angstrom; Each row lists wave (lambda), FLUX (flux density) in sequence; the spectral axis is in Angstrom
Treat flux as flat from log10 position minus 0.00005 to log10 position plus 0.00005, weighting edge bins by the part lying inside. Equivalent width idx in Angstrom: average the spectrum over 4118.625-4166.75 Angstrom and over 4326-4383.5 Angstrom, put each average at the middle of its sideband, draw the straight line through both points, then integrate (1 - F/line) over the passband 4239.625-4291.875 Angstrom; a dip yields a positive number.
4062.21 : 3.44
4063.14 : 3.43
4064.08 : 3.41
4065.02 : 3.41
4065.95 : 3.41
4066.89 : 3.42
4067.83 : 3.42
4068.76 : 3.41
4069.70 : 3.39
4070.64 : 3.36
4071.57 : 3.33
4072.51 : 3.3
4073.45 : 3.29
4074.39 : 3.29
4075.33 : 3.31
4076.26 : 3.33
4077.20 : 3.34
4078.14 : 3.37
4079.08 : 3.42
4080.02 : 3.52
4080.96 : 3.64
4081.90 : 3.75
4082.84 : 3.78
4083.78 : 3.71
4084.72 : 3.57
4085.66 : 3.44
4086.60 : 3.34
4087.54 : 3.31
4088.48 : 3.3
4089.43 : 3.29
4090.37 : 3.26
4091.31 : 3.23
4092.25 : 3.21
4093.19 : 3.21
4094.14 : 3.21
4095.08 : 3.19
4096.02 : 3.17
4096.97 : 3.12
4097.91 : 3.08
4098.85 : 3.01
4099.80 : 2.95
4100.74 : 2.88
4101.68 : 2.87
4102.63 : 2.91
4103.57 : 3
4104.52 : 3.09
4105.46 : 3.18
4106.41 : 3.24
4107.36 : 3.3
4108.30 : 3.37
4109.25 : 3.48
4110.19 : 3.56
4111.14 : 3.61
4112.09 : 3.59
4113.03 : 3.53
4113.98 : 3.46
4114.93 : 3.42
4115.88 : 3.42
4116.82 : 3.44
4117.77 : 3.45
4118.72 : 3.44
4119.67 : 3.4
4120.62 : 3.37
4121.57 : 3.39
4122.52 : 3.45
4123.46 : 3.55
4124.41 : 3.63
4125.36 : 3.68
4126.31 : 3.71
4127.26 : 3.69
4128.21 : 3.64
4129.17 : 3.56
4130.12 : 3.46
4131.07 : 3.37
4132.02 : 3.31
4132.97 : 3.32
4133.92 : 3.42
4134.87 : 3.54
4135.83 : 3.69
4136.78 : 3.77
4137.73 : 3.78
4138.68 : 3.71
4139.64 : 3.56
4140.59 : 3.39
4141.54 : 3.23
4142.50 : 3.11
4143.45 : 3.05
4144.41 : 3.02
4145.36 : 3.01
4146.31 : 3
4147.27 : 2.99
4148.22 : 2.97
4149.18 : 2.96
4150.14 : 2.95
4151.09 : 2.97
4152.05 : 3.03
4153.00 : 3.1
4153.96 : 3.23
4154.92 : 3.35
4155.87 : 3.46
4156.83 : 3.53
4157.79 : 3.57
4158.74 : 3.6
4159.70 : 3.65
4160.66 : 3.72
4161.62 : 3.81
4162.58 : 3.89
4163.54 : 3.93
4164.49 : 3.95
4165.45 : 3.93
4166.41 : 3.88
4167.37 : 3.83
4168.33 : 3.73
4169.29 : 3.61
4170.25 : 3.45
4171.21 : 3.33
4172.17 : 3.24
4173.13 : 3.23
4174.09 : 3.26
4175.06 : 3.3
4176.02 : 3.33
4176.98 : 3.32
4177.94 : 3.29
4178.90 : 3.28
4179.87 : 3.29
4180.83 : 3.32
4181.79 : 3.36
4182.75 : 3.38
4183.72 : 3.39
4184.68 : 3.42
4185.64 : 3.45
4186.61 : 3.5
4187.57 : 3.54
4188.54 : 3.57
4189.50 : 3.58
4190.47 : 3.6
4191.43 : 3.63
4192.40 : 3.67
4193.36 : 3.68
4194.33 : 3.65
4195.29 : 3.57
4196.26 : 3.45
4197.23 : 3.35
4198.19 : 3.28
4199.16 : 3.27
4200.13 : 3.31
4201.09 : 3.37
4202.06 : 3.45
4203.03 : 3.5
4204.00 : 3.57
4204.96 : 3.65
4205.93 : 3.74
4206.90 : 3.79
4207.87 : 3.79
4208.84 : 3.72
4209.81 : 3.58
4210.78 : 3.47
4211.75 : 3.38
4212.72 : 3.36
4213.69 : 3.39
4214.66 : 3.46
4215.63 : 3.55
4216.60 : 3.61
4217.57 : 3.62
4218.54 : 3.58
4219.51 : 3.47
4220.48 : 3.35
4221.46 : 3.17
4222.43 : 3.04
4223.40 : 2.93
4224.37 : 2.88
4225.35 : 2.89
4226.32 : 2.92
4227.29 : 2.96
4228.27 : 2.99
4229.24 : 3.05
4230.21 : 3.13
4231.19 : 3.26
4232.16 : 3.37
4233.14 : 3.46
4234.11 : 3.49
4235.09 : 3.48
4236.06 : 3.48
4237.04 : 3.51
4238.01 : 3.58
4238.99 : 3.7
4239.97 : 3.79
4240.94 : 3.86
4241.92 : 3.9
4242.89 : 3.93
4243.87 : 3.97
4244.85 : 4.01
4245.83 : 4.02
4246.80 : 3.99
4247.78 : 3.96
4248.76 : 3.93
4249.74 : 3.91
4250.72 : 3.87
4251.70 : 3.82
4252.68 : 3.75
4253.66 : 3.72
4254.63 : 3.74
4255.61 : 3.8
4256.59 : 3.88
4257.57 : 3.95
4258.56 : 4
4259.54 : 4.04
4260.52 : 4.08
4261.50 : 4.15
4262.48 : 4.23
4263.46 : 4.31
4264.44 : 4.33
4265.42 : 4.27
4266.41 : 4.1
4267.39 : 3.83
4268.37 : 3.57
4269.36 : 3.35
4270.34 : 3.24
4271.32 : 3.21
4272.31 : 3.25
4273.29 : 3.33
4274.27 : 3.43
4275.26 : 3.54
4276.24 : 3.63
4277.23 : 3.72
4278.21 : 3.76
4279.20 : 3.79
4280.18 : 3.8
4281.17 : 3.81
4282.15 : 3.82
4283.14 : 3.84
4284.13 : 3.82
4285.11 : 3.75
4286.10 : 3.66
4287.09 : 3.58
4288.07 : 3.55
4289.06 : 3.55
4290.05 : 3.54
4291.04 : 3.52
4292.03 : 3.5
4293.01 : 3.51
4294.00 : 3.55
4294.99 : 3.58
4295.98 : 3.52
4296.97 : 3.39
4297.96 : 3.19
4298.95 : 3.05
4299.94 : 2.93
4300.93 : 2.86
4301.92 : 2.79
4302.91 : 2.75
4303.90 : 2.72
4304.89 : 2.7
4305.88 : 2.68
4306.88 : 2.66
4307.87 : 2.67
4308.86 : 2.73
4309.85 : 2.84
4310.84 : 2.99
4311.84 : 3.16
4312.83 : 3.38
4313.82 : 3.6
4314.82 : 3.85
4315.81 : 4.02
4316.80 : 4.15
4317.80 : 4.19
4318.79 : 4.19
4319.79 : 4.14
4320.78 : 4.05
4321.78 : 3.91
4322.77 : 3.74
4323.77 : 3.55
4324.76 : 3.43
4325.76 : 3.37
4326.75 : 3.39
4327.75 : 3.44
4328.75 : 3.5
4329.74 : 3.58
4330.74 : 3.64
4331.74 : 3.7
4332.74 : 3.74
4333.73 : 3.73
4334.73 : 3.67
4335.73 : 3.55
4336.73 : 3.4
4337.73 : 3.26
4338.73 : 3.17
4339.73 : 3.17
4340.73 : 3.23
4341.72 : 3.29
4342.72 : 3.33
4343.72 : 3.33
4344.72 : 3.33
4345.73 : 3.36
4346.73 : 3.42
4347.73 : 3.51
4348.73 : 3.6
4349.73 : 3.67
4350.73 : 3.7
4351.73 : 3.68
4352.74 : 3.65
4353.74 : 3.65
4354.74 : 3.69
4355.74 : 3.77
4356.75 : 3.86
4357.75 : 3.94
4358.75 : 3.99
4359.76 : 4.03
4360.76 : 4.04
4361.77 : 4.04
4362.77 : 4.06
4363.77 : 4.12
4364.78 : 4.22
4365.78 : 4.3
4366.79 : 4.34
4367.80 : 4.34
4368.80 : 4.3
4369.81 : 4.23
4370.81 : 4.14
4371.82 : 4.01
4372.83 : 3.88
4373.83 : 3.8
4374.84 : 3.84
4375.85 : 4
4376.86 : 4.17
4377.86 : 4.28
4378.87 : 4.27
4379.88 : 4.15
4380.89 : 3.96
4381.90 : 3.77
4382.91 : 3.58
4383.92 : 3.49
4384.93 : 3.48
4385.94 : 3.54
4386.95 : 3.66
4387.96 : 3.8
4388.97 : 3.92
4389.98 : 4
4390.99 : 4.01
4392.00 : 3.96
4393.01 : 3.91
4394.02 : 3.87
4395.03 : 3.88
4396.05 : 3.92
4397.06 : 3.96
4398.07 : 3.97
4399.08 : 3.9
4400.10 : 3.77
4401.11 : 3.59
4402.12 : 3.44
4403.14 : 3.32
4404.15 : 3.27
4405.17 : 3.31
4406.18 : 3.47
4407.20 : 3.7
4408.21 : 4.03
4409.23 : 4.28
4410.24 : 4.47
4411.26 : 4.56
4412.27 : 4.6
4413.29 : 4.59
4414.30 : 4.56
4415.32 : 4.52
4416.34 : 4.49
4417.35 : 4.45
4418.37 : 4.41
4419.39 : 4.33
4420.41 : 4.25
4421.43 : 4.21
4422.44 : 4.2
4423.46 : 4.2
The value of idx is -2.35 Angstrom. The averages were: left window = 3.44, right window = 3.77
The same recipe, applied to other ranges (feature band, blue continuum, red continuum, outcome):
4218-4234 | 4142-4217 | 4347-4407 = 1.7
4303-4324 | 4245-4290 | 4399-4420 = 2.5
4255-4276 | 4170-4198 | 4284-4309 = -3.4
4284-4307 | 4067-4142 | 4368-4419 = 3.1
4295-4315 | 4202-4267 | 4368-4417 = 4.0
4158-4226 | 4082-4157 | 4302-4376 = -1.2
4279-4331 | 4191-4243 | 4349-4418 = 3.7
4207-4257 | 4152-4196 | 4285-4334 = -1.0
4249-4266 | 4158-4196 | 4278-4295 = -1.7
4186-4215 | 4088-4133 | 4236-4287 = 0.7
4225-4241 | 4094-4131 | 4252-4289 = 1.5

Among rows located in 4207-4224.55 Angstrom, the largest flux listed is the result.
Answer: 3.79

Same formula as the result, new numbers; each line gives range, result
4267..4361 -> 4.19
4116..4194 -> 3.95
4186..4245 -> 4.01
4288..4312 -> 3.58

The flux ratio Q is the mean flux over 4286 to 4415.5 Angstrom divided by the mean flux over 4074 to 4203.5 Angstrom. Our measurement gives 1.1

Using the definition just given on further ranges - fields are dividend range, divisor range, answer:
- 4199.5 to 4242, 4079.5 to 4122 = 1.03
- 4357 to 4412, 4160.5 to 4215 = 1.12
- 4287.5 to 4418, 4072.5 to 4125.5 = 1.11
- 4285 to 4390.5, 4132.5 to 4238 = 1.06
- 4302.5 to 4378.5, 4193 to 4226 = 1.06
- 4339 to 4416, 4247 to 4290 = 1.02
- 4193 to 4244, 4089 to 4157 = 1.04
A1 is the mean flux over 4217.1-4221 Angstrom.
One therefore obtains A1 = 3.5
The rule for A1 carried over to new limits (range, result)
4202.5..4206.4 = 3.61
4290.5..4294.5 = 3.52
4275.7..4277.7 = 3.67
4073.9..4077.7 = 3.32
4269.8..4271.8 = 3.24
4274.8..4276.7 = 3.59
